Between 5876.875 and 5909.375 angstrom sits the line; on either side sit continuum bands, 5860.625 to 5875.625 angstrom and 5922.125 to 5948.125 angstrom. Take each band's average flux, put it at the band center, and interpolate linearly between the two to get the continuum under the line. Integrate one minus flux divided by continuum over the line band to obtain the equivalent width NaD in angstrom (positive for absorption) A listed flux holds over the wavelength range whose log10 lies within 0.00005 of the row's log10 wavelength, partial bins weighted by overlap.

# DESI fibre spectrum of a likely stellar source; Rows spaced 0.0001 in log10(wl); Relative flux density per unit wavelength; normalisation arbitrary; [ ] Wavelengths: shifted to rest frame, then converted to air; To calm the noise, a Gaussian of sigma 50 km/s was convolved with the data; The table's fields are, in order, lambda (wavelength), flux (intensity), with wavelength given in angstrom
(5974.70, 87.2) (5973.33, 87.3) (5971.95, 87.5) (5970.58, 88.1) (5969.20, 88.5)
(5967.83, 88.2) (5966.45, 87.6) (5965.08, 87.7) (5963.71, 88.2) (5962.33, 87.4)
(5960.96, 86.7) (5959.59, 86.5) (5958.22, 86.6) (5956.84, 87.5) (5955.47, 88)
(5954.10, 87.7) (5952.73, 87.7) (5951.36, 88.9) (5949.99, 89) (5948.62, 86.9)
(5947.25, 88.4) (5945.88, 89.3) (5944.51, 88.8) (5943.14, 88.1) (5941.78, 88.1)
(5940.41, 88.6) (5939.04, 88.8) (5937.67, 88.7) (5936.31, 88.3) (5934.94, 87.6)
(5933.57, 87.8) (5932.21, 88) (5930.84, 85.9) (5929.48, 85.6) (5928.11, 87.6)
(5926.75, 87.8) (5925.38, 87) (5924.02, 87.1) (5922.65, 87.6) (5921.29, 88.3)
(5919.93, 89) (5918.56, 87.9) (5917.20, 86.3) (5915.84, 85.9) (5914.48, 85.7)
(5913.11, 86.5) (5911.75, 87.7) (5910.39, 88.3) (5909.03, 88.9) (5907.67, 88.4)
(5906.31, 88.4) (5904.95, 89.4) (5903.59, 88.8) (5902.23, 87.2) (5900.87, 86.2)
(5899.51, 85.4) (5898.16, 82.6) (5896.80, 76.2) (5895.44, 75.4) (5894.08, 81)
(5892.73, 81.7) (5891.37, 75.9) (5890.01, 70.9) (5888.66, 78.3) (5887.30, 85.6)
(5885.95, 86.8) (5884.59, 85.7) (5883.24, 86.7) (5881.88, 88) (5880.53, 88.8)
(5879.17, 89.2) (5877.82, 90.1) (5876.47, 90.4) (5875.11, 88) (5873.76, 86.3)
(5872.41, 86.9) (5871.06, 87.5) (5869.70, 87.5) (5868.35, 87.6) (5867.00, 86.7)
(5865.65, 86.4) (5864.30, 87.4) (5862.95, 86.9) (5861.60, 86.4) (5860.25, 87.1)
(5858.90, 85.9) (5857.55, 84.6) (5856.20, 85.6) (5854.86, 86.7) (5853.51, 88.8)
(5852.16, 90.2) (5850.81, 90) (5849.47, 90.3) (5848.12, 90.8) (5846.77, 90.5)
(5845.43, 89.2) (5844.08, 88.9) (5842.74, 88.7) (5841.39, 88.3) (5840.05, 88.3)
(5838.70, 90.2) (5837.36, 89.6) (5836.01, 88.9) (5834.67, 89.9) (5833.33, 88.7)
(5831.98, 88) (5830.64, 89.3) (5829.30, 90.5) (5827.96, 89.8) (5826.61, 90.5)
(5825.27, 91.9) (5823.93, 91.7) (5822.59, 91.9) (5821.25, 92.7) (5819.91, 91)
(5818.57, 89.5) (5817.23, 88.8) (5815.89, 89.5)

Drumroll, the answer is 1.1 angstrom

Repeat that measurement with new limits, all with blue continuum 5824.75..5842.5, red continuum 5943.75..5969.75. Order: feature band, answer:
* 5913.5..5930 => 0.2 angstrom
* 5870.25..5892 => 0.9 angstrom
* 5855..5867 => 0.4 angstrom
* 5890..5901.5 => 1.1 angstrom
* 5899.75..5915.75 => 0.2 angstrom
